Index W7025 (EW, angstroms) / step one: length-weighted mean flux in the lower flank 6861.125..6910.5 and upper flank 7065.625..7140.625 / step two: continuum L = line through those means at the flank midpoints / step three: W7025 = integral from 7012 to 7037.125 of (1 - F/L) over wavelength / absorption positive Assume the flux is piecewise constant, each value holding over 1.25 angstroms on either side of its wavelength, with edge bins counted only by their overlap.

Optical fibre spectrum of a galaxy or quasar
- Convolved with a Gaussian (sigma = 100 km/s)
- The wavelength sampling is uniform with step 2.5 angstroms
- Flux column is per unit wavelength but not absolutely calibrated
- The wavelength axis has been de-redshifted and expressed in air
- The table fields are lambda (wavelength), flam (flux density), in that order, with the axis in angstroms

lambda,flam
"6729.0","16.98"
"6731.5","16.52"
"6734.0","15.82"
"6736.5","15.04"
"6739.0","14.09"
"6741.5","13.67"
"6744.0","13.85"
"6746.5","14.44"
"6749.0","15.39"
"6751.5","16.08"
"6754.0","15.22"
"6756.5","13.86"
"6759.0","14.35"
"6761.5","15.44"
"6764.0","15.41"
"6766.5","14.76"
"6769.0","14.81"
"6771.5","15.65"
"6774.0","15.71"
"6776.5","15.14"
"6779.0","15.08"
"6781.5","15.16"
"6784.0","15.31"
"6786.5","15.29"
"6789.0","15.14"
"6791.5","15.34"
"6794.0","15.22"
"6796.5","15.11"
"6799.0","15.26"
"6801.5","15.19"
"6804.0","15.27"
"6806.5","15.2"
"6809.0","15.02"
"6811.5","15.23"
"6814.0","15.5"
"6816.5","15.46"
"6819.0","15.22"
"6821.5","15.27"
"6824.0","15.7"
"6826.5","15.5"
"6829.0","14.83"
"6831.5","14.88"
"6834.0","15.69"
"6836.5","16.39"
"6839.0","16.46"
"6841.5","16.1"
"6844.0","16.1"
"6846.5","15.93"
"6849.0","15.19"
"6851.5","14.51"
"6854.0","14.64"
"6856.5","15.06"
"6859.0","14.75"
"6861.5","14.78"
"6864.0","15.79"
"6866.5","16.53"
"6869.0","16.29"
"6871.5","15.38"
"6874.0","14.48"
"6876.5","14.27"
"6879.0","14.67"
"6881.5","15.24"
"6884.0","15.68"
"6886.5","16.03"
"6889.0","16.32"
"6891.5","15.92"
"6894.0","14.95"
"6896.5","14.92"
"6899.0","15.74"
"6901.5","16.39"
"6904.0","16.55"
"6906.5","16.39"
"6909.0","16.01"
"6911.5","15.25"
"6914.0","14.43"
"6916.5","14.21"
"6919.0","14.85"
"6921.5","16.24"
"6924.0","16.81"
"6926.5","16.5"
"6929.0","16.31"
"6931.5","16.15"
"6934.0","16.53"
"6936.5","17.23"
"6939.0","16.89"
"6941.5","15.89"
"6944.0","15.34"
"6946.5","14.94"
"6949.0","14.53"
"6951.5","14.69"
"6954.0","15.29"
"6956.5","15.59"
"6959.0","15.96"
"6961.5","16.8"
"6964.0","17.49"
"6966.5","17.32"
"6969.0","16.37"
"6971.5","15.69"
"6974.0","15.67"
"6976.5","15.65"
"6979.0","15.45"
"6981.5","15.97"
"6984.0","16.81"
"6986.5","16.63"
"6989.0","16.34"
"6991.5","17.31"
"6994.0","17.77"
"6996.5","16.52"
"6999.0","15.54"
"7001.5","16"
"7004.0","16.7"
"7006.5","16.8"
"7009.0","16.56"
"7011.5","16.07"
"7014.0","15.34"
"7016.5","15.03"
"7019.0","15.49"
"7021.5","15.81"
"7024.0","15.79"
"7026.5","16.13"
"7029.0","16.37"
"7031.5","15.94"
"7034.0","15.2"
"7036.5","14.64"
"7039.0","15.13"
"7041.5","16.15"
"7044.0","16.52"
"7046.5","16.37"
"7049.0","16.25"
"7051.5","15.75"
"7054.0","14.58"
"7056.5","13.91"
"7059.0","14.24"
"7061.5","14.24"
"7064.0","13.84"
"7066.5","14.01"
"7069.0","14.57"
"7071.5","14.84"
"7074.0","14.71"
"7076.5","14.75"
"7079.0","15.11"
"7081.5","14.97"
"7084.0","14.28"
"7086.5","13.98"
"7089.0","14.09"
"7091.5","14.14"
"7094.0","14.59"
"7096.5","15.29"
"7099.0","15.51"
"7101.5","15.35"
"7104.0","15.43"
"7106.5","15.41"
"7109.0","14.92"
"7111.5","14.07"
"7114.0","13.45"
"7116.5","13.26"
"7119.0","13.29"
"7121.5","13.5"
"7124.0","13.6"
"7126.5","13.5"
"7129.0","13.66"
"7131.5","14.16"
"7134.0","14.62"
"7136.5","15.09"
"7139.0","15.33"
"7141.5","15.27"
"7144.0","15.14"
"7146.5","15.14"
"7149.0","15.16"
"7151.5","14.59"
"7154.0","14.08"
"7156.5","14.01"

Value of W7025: -1.24 angstroms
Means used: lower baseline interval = 15.6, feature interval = 15.6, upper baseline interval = 14.5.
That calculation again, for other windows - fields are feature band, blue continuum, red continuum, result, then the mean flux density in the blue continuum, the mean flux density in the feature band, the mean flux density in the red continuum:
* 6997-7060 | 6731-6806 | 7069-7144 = -4.6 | 15.1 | 15.7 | 14.5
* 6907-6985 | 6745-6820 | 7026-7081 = -3.9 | 15.2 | 15.9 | 15.1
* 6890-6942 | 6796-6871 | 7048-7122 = -2.7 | 15.4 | 15.9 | 14.5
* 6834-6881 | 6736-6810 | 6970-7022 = 0.1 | 15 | 15.4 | 16.2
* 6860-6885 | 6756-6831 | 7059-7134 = -0.5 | 15.2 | 15.3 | 14.4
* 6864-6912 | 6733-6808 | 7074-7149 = -2.5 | 15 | 15.6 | 14.5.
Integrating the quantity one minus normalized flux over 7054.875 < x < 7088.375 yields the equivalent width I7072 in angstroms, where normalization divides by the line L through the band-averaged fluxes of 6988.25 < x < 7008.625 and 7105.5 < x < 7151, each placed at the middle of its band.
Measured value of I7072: 2.03 angstroms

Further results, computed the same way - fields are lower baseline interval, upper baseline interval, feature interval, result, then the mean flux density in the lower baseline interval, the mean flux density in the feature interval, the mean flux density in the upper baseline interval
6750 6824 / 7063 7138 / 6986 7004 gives -2.4 angstroms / 15.2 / 16.6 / 14.4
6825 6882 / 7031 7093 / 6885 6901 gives -0.4 angstroms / 15.4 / 15.7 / 14.9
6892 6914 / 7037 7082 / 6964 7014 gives -3.5 angstroms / 15.7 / 16.4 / 15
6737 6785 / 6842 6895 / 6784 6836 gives -0.5 angstroms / 14.9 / 15.3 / 15.4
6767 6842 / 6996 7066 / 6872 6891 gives 0.2 angstroms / 15.4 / 15.3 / 15.6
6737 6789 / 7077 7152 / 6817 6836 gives -0.6 angstroms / 14.9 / 15.3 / 14.5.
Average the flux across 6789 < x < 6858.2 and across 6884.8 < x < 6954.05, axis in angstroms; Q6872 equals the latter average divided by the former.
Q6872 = 1.03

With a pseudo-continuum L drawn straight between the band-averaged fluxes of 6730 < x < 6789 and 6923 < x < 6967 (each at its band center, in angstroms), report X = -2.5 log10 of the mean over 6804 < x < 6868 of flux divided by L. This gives 0.00 mag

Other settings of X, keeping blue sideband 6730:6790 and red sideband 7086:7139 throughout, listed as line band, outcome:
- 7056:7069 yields 0.03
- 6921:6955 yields -0.09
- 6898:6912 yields -0.09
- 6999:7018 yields -0.10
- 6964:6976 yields -0.12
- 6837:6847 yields -0.09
